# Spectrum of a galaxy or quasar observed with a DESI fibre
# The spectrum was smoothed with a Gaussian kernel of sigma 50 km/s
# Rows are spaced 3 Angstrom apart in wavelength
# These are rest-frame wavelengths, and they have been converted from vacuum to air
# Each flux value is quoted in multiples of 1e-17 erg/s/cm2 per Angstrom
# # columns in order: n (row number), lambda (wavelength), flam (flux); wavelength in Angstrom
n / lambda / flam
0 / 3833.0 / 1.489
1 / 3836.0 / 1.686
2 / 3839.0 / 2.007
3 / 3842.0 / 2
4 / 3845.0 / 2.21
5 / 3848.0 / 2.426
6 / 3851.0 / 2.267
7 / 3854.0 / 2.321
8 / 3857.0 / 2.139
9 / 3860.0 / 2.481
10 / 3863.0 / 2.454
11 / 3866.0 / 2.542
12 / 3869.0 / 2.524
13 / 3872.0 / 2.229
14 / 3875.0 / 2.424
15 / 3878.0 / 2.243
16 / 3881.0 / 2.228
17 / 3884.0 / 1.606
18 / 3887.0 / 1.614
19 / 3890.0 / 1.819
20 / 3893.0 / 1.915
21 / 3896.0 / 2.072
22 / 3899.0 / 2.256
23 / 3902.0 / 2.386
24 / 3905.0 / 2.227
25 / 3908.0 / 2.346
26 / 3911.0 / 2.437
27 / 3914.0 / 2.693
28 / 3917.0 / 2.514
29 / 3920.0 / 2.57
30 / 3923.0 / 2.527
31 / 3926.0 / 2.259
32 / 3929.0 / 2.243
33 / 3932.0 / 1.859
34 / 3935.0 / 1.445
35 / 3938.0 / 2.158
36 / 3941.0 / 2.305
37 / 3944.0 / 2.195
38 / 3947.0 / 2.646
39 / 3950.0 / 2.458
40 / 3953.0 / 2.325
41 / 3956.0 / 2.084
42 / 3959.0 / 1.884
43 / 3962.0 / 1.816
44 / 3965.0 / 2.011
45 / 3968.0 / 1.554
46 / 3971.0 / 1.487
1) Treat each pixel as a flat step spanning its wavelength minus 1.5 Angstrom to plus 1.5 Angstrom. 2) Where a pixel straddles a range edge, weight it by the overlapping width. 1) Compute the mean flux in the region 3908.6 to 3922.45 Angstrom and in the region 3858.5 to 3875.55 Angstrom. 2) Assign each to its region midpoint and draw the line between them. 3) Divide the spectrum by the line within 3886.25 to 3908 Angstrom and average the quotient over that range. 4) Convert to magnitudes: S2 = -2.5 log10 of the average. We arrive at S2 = 0.20 mag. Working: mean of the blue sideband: 2.44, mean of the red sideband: 2.54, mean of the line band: 2.08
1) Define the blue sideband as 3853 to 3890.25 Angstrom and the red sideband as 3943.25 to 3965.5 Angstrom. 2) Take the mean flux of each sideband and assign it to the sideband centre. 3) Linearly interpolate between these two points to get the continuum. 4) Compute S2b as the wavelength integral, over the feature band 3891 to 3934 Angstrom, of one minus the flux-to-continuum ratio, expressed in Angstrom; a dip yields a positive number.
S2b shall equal -1.8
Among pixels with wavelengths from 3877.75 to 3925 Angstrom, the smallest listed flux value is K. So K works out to 1.606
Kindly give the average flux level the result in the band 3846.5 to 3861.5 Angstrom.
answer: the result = 2.33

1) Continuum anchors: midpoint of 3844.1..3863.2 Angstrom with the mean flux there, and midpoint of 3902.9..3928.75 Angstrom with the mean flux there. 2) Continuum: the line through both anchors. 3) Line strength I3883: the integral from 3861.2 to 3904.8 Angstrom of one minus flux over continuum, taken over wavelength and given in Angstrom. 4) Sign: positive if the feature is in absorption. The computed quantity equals 3.8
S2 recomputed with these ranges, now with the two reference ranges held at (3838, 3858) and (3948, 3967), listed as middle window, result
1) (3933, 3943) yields 0.07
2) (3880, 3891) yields 0.20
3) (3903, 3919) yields -0.14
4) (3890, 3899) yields 0.08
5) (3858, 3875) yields -0.12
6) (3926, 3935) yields 0.07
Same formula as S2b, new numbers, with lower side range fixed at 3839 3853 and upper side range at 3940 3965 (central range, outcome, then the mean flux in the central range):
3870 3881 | -0.5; 2.3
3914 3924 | -1.6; 2.56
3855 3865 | -0.7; 2.37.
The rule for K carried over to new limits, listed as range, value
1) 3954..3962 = 1.816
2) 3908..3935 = 1.445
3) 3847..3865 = 2.139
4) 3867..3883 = 2.228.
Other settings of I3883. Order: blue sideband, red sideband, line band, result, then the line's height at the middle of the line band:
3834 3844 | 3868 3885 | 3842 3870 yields -4.26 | 2.04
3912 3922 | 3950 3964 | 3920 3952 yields 1.42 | 2.34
